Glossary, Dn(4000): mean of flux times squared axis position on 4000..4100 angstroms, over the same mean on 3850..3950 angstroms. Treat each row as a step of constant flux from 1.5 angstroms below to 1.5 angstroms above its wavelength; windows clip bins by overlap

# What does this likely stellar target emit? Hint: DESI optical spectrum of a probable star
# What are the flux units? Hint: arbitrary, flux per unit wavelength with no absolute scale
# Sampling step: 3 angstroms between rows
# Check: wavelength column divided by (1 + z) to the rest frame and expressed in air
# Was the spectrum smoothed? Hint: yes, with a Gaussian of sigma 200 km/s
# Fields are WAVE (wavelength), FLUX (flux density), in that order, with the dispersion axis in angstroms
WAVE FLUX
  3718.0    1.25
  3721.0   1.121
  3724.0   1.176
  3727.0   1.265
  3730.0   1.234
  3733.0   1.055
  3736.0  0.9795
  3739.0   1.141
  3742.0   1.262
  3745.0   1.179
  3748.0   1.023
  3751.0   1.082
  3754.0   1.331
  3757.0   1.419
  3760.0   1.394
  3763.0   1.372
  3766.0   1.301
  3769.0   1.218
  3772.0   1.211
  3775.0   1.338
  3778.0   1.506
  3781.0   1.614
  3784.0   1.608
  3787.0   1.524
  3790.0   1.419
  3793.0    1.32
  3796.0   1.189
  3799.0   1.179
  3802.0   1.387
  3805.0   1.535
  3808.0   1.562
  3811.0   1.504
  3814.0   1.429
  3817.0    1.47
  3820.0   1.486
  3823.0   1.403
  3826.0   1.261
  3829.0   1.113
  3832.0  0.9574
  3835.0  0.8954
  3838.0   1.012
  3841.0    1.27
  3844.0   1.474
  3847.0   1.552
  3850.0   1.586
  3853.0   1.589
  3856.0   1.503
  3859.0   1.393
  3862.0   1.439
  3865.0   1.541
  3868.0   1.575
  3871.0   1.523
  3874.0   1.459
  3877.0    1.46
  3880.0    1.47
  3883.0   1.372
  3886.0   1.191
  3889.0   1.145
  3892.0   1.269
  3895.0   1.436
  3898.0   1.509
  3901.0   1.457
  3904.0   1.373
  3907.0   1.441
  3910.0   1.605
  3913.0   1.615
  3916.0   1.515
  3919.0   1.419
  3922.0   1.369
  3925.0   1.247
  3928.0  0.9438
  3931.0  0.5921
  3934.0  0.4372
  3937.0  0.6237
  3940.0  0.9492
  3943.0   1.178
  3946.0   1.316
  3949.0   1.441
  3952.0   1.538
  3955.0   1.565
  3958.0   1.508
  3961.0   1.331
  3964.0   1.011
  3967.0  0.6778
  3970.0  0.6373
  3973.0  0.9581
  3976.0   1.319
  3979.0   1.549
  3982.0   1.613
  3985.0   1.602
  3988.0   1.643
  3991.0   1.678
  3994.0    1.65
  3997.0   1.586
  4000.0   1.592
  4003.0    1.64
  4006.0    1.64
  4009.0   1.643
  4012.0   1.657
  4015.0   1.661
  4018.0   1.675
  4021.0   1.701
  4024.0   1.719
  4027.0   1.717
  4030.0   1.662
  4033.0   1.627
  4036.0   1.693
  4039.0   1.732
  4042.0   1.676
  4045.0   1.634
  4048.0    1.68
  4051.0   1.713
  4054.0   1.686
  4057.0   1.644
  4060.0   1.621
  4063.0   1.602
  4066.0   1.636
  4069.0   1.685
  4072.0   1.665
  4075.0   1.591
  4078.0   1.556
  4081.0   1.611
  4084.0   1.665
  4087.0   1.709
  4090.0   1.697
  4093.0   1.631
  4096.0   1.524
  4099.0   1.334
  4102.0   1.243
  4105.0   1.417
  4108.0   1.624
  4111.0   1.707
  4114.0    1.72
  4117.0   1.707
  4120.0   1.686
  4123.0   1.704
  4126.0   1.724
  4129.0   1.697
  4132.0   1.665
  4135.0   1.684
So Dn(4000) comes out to 1.3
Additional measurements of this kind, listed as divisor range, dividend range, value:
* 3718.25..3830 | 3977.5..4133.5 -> 1.44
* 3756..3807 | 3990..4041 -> 1.35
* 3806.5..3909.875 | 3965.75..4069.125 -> 1.23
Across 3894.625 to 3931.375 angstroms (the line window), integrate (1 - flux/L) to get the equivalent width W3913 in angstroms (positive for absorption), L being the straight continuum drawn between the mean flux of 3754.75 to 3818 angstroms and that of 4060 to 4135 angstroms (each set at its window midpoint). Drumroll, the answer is 3.00 angstroms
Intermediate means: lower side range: 1.4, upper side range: 1.62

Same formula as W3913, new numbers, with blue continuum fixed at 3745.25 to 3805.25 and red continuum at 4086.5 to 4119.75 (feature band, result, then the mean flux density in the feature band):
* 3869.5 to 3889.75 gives 0.5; 1.38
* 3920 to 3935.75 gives 5.6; 0.929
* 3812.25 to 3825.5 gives -0.6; 1.43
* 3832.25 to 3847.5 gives 2.1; 1.2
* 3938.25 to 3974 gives 7.1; 1.18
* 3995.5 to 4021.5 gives -2.3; 1.64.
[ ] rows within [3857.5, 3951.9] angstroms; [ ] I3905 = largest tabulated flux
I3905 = 1.615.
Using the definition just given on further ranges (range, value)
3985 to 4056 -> 1.732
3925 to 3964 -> 1.565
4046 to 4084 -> 1.713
